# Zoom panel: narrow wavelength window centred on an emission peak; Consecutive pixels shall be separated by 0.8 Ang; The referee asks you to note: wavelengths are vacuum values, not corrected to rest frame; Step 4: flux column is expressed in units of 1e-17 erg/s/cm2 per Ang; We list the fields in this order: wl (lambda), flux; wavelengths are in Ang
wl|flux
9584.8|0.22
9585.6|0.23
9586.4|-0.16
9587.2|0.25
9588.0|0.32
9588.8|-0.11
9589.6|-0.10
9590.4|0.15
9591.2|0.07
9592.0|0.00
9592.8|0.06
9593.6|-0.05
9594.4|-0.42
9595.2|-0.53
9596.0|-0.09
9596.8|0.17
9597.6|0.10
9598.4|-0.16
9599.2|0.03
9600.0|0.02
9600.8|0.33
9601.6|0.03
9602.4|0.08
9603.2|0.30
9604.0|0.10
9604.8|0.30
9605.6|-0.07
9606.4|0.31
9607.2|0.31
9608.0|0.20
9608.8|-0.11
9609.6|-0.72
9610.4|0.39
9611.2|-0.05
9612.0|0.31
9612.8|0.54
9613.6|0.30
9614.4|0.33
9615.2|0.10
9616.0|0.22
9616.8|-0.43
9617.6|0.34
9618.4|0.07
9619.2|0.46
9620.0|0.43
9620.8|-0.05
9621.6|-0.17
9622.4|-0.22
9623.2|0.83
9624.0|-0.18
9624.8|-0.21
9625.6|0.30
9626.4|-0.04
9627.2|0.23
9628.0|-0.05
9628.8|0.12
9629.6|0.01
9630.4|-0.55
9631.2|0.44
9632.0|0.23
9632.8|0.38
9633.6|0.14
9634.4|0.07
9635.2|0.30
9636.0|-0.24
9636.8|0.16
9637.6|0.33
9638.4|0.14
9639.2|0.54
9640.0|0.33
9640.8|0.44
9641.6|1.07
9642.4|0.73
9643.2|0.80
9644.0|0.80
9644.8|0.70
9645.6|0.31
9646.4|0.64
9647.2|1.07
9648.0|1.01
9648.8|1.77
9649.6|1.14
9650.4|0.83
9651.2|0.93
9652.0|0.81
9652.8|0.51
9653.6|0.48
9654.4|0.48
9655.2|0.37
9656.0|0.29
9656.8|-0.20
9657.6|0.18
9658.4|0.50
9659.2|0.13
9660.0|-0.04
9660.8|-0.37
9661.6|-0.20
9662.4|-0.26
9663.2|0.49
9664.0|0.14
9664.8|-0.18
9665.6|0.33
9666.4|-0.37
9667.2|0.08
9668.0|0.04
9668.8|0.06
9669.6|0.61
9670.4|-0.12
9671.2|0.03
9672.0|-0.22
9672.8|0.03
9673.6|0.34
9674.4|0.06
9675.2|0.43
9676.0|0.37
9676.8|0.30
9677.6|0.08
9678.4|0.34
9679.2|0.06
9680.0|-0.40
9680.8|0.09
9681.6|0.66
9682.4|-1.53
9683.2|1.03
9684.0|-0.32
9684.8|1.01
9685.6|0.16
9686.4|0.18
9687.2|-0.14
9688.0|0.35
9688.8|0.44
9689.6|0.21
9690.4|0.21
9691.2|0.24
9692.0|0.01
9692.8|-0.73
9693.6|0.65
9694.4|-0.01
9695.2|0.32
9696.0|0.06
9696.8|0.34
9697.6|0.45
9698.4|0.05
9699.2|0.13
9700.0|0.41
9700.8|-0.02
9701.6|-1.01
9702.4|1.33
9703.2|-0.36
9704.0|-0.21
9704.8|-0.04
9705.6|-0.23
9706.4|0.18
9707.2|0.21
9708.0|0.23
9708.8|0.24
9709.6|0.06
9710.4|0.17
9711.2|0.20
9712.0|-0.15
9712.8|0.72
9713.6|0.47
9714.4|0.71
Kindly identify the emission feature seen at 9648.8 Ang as [O II]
